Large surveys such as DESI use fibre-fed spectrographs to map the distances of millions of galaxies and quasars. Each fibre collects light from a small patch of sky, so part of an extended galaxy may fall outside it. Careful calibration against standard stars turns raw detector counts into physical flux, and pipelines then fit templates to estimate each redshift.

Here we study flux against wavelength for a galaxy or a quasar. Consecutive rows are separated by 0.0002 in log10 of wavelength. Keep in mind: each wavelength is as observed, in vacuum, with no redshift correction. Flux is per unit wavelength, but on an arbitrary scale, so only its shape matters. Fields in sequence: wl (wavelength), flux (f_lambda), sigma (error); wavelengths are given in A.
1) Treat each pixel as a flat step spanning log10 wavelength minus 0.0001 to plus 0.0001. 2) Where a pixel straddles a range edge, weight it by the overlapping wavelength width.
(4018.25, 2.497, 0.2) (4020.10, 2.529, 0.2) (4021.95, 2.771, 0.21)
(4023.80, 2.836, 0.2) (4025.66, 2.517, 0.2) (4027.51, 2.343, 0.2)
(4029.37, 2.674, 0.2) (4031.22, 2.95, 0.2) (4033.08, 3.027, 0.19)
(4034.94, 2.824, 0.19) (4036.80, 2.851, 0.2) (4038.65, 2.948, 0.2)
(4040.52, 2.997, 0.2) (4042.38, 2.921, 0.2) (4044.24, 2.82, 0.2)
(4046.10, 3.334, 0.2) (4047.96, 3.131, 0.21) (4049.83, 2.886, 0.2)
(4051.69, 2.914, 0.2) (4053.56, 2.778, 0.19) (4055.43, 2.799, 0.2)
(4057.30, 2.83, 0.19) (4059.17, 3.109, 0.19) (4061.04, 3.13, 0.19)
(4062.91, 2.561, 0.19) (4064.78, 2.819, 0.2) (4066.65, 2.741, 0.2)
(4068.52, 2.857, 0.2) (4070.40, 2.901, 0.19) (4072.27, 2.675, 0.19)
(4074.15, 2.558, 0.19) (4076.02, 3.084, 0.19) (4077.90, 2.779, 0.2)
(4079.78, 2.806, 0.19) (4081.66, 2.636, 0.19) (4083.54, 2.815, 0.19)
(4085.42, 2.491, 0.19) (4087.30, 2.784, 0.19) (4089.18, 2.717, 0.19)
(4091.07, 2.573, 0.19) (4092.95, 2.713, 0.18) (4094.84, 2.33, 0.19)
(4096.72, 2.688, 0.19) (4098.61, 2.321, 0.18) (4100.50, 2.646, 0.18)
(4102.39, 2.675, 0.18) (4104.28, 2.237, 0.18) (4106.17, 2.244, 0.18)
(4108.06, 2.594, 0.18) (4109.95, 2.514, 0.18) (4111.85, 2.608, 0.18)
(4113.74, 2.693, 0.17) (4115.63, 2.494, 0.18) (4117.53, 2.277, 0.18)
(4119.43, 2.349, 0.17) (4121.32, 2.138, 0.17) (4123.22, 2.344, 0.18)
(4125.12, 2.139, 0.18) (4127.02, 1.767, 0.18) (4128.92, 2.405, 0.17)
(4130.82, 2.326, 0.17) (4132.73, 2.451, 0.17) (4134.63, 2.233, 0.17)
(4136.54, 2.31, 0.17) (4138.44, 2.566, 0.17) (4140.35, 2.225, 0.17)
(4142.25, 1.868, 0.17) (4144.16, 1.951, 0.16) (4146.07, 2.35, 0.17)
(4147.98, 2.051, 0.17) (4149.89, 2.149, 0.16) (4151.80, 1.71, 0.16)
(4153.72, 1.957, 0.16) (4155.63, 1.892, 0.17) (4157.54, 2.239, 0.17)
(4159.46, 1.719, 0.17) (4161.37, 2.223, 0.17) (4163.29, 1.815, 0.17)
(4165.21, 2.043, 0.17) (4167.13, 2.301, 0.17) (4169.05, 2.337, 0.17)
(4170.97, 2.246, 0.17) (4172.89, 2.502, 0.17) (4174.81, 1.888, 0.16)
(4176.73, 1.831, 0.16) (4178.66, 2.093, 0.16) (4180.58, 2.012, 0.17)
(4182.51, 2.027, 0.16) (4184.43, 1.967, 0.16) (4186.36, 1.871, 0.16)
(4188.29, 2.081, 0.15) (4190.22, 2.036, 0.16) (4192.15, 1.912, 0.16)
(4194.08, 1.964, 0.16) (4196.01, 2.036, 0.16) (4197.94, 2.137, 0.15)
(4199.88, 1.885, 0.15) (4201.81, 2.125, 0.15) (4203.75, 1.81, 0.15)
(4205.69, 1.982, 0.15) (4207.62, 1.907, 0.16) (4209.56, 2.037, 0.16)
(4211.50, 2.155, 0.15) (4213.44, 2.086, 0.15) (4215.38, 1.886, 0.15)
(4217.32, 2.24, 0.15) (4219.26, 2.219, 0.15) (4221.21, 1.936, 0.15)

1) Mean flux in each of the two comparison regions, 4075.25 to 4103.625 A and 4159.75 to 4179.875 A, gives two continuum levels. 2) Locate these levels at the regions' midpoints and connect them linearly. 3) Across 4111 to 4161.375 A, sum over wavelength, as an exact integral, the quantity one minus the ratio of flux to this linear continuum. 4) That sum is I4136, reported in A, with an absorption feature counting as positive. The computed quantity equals 3.1 A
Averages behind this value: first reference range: 2.66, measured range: 2.2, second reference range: 2.11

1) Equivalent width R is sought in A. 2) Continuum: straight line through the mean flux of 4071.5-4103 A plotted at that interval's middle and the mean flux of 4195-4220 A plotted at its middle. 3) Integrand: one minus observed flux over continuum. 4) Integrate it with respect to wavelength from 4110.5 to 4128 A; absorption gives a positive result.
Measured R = 1.3 A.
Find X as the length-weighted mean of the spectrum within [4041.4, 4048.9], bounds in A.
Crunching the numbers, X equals 3.05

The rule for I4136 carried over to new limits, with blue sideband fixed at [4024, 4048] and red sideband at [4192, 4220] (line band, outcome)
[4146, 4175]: 2.1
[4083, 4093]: -0.3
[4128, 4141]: 0.1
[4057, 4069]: -0.6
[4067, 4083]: -0.7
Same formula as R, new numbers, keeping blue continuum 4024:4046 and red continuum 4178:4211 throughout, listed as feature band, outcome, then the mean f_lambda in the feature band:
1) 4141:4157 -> 1.7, 2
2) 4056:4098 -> -2.3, 2.75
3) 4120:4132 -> 0.8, 2.2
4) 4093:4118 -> -0.4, 2.5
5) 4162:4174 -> -0.4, 2.2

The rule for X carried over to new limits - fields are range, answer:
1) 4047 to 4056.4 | 2.9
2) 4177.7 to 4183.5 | 2.05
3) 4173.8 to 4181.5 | 1.96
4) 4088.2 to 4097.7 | 2.6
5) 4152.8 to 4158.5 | 2.03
